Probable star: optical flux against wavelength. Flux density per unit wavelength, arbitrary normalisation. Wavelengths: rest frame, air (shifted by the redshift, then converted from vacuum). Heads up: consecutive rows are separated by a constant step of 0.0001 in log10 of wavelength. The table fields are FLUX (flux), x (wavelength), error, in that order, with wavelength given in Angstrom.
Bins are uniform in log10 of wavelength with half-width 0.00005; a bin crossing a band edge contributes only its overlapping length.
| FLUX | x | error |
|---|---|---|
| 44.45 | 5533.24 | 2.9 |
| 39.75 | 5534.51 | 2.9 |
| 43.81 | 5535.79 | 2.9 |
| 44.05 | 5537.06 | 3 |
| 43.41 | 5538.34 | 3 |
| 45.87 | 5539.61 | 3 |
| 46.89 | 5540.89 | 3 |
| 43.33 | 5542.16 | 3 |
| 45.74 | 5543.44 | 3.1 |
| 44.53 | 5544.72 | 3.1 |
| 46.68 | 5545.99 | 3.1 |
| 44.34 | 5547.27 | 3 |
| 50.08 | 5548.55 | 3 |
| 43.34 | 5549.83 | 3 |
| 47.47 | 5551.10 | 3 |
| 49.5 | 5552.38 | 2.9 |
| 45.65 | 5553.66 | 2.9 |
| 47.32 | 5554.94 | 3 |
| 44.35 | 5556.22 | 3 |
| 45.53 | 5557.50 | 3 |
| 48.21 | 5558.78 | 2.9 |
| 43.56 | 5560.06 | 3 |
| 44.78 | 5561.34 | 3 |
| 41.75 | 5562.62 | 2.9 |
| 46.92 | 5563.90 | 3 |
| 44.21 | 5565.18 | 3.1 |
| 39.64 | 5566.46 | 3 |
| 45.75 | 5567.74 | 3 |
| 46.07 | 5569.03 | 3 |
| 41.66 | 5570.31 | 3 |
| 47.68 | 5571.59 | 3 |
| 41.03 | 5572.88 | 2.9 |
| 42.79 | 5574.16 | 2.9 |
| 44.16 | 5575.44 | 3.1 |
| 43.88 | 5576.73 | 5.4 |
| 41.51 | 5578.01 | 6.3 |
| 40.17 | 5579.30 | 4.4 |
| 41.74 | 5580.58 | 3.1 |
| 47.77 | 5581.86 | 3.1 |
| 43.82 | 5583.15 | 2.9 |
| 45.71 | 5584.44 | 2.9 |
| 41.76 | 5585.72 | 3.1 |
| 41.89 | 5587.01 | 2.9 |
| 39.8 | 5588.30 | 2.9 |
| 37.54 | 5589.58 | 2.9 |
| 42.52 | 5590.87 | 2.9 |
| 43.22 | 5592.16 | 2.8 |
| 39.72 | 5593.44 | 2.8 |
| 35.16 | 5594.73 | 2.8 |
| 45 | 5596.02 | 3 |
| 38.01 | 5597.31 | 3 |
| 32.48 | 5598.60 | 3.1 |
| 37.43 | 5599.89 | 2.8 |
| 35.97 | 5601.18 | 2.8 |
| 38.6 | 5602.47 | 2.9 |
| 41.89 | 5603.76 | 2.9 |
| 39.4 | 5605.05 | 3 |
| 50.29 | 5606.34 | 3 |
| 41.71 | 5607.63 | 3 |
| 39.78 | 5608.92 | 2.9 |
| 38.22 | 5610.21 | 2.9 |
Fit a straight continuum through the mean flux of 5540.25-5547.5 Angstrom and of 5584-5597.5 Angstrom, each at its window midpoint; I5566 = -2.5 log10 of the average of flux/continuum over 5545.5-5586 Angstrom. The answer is -0.034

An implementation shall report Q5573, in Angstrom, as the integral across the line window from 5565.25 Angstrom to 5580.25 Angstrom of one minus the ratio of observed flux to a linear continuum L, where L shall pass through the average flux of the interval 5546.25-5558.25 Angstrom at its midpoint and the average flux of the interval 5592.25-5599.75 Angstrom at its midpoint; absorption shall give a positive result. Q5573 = -0.2 Angstrom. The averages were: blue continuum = 46.4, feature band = 43.1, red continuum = 38.4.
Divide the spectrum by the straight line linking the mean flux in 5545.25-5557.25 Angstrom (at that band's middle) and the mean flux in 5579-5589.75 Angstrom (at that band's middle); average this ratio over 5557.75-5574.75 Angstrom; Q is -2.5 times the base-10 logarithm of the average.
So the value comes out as 0.01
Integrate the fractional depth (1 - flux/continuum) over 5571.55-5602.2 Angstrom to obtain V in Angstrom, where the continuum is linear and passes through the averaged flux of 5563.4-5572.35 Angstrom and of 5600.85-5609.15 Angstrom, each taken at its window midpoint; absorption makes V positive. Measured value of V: 1.3 Angstrom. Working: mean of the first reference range 44.5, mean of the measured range 41.1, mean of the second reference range 41.4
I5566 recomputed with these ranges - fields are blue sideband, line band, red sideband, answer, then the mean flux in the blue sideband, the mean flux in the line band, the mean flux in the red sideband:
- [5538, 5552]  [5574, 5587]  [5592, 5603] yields -0.07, 45.7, 43.3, 38.2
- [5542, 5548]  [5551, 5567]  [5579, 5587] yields -0.02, 45.1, 45.3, 43.5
